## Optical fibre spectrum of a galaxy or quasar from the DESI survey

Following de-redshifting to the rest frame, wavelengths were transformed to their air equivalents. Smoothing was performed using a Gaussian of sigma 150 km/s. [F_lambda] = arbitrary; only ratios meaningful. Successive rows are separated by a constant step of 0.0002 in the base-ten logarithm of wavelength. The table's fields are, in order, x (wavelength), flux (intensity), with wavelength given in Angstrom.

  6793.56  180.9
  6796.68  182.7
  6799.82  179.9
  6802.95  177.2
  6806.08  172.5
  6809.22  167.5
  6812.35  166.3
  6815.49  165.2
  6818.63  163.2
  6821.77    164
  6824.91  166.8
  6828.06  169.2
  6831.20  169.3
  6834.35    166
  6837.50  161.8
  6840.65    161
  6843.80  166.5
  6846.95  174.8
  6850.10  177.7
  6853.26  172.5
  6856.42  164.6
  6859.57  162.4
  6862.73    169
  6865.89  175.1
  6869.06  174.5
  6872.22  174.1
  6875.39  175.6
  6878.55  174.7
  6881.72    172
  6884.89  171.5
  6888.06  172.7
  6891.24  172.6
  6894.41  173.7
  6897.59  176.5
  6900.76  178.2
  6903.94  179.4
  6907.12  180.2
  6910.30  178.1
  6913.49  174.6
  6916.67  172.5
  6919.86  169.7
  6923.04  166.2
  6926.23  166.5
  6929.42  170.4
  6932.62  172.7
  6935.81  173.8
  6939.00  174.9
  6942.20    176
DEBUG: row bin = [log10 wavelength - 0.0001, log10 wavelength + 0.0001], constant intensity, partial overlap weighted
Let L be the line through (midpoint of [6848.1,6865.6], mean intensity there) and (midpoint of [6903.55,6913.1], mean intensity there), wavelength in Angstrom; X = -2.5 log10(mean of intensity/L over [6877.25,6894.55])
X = 0.013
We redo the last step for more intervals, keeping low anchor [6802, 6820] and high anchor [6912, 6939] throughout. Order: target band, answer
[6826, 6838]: 0.01 mag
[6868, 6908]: -0.03 mag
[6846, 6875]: -0.01 mag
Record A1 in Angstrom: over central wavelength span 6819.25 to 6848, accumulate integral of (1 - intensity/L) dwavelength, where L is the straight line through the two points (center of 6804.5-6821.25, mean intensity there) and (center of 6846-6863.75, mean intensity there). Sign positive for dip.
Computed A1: 0.4 Angstrom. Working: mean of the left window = 167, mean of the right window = 170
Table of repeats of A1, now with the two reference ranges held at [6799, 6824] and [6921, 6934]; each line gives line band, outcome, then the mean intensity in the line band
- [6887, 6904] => -0.6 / 175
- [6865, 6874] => -0.3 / 174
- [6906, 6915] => -0.5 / 177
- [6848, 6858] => -0.2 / 172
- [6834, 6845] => 0.4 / 163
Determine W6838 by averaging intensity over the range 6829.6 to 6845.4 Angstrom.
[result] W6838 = 165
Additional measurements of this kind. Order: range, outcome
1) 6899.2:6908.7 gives 179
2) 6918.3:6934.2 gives 169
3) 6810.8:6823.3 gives 165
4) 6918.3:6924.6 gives 168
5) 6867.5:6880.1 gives 175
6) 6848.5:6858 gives 172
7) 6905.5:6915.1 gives 178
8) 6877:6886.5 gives 173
